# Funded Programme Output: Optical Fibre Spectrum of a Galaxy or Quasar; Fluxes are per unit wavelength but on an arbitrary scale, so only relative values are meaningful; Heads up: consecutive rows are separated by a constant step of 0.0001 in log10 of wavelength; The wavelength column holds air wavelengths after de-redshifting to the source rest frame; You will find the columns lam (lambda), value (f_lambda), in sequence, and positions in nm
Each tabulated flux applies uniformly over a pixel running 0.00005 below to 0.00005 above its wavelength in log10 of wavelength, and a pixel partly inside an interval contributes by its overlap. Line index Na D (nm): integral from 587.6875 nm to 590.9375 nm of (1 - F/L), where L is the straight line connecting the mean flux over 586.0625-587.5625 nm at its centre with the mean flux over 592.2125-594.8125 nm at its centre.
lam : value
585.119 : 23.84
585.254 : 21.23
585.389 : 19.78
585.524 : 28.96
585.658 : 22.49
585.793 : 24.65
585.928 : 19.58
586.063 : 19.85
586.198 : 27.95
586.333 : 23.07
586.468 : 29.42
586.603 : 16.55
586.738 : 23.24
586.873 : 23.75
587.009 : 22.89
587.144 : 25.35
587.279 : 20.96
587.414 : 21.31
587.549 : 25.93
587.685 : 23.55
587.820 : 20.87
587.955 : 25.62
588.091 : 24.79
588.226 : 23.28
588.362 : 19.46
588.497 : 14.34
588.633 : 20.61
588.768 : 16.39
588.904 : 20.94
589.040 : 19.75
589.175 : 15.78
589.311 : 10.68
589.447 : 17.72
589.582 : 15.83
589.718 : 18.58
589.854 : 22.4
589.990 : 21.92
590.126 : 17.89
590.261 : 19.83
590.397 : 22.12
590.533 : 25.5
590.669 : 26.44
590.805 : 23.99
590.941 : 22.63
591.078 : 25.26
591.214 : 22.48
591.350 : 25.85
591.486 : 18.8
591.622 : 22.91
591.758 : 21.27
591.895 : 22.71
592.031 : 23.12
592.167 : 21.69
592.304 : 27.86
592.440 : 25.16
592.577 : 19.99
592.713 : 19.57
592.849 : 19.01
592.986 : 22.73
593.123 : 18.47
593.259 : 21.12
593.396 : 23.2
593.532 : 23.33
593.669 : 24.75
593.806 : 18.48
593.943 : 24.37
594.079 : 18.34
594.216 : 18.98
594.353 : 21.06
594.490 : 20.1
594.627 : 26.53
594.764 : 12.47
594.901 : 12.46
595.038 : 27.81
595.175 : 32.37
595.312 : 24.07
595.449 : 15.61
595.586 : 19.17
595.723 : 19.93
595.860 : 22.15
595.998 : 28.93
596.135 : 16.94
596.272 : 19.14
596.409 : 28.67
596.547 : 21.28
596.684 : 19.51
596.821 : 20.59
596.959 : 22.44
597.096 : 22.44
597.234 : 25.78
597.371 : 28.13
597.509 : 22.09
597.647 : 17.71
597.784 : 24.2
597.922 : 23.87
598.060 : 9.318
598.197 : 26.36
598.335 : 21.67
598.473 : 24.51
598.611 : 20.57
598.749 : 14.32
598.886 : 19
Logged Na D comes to 0.336 nm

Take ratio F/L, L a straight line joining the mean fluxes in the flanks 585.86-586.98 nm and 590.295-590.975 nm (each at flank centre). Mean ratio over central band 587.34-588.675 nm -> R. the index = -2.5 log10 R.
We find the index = 0.06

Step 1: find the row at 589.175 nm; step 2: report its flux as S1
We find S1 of 15.78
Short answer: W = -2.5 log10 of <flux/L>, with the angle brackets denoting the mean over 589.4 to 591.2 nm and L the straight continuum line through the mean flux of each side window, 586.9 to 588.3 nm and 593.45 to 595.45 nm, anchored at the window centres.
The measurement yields 0.05 mag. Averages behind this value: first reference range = 23.4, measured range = 21.6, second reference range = 21.6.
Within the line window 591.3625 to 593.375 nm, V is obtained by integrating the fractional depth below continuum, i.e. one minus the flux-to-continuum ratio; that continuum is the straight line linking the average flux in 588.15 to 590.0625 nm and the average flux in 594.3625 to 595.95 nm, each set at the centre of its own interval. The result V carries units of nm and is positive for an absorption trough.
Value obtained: -0.20 nm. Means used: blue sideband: 18.4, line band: 21.9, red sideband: 21.2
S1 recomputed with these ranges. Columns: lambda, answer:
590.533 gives 25.5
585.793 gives 24.65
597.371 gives 28.13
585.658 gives 22.49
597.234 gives 25.78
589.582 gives 15.83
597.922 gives 23.87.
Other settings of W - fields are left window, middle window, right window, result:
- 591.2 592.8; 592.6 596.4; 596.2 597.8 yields 0.07 mag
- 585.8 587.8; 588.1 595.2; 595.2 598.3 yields 0.07 mag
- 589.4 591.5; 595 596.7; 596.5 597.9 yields -0.02 mag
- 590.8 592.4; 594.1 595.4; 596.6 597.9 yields 0.06 mag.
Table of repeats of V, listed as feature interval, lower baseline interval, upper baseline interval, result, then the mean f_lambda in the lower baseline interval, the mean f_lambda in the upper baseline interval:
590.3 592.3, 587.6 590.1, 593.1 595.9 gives -0.30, 19.6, 21.2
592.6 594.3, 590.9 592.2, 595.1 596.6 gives 0.12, 22.7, 22.6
